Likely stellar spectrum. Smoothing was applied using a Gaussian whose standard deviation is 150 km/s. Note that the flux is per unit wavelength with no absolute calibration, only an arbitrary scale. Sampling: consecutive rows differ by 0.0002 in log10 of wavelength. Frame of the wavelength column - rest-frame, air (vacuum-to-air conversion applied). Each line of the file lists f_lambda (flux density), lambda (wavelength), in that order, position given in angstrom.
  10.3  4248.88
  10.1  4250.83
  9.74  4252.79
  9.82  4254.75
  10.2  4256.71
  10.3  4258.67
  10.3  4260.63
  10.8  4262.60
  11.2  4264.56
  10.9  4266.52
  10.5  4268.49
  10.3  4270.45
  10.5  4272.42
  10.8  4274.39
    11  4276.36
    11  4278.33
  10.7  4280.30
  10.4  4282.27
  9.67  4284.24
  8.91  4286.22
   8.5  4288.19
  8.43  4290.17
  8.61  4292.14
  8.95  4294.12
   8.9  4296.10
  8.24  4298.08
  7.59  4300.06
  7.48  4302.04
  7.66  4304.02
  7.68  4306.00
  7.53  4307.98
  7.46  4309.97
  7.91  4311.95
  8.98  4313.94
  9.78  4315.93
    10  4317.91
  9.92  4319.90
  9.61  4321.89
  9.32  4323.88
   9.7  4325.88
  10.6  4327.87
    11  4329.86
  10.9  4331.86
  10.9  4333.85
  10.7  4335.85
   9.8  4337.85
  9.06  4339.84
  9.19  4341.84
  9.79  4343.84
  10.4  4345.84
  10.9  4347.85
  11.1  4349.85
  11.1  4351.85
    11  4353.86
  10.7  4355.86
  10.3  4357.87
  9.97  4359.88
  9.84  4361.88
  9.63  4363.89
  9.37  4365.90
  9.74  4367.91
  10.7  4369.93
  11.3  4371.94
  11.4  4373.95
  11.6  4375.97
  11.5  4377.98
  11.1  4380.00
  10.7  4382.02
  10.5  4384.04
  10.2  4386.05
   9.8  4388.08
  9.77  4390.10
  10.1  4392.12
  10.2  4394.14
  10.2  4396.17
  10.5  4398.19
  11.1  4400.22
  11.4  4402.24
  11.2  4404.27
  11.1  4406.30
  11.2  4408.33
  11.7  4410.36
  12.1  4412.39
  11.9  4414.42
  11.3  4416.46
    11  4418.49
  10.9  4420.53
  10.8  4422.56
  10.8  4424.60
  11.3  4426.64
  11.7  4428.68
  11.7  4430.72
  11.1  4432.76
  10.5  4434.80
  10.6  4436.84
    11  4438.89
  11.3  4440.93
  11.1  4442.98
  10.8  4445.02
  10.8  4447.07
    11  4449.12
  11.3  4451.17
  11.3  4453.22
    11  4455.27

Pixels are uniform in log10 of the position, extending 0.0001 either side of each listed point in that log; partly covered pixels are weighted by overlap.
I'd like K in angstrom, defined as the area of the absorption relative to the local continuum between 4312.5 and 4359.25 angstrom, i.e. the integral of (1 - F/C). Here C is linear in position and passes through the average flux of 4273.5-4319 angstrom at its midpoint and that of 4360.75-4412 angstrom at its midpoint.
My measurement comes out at -2.3 angstrom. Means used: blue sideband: 8.96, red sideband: 10.7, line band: 10.2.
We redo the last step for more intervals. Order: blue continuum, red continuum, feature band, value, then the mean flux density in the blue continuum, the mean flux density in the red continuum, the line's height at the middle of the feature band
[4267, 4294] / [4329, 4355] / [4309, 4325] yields 1.7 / 9.93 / 10.4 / 10.2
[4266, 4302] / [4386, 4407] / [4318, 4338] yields -0.6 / 9.58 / 10.5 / 9.95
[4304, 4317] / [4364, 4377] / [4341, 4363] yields -1.2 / 8.2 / 10.6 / 9.87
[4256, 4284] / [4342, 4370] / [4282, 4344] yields 7.7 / 10.6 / 10.3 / 10.4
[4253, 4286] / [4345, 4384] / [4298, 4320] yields 4.7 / 10.5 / 10.6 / 10.5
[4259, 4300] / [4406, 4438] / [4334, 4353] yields 0.4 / 9.88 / 11.2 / 10.5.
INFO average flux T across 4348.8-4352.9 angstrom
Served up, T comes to 11.1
